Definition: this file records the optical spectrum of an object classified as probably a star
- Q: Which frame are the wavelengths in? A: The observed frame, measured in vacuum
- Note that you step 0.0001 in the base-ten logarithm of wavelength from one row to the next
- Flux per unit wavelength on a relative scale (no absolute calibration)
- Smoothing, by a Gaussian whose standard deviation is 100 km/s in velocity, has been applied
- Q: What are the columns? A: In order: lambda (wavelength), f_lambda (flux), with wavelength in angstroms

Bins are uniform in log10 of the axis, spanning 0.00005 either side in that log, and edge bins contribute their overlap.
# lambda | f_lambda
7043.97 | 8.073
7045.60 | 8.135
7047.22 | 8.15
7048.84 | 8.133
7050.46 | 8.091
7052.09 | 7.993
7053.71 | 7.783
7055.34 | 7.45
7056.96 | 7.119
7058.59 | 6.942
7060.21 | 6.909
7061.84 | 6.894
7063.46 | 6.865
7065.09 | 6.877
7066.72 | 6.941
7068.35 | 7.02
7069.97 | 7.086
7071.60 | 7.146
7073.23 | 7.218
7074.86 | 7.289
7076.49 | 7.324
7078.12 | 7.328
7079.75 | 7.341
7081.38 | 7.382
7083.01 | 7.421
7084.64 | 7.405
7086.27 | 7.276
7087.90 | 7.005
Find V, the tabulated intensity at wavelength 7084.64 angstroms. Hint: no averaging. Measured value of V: 7.405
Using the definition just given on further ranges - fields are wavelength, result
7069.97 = 7.086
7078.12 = 7.328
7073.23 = 7.218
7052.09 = 7.993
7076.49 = 7.324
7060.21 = 6.909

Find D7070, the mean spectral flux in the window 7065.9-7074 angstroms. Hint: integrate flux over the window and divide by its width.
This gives 7.08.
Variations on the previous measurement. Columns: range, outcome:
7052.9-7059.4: 7.32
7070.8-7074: 7.18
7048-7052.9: 8.08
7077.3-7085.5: 7.38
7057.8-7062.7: 6.93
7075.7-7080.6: 7.33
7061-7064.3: 6.88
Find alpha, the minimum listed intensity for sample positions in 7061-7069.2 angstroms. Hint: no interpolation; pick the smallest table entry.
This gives 6.865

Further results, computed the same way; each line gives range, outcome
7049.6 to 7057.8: 7.119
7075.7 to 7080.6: 7.324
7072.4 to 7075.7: 7.218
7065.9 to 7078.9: 6.941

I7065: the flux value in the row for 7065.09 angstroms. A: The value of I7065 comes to 6.877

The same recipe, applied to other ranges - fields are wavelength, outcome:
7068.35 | 7.02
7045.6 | 8.135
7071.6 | 7.146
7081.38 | 7.382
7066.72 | 6.941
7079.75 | 7.341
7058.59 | 6.942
